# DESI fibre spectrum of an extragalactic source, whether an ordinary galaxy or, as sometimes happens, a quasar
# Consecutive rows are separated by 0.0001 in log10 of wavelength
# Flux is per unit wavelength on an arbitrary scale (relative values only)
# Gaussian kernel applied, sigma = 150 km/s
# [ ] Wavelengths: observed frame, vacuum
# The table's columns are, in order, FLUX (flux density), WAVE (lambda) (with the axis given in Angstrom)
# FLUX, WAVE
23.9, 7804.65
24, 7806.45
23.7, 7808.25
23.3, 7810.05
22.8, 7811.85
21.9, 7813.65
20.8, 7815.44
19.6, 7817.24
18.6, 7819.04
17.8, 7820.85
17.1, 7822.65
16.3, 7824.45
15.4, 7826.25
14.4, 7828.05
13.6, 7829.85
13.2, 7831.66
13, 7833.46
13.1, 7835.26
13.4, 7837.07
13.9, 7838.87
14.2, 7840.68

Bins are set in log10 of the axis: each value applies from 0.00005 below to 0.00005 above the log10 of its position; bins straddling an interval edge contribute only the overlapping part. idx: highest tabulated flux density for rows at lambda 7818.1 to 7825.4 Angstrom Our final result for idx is 18.6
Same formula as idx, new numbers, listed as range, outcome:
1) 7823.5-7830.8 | 16.3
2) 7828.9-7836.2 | 13.6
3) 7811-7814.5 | 22.8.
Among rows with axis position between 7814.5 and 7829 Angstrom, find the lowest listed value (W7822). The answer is 14.4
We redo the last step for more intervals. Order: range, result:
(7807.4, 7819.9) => 18.6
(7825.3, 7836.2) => 13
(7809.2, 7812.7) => 22.8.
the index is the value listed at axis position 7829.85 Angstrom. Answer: 13.6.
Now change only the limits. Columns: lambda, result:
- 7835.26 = 13.1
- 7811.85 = 22.8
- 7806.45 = 24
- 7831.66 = 13.2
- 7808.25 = 23.7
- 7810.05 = 23.3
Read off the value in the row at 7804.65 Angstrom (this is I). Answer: 23.9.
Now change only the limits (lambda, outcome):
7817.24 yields 19.6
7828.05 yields 14.4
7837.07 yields 13.4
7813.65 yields 21.9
